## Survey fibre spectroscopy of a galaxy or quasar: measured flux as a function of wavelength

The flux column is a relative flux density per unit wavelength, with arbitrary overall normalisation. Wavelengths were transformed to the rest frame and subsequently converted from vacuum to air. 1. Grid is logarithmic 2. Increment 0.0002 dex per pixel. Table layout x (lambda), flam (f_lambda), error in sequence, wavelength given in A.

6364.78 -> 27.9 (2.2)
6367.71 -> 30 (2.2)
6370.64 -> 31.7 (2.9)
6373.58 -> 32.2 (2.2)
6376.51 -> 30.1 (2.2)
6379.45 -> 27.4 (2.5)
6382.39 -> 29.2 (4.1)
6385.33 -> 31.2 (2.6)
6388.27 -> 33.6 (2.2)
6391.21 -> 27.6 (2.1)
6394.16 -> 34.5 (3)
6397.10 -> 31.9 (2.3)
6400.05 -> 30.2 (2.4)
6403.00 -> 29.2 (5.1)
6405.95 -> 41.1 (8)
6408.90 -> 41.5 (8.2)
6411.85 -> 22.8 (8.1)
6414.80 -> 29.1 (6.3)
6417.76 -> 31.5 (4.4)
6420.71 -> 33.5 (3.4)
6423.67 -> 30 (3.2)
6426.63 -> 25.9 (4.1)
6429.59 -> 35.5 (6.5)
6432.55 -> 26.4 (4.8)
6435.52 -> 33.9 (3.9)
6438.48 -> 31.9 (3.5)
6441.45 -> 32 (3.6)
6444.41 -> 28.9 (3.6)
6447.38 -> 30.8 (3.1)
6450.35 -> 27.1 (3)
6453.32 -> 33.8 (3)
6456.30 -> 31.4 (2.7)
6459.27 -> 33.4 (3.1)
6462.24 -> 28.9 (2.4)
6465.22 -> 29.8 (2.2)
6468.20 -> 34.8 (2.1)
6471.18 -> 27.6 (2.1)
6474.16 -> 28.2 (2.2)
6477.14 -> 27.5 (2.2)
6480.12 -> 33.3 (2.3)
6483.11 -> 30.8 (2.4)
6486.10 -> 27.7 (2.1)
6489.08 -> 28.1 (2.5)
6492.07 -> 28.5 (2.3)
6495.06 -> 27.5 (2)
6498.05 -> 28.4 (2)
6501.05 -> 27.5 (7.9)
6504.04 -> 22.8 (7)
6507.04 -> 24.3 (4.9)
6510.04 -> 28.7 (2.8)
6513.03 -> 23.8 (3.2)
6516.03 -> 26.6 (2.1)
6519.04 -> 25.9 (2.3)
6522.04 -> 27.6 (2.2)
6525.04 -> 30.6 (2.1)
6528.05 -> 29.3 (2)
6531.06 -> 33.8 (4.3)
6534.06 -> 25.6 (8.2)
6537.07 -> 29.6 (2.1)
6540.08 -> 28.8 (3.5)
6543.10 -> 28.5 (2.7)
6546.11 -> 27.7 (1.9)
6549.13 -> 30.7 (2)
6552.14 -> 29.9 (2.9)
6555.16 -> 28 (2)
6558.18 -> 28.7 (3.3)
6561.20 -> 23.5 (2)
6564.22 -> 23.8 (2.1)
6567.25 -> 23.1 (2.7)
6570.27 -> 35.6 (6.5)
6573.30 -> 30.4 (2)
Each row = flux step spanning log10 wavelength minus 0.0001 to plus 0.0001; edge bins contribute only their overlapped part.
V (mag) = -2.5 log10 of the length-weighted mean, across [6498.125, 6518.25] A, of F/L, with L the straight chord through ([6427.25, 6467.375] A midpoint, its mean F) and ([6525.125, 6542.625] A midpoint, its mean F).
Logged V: 0.16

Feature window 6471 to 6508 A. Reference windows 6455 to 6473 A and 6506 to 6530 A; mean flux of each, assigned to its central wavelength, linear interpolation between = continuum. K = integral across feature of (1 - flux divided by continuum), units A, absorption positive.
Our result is 1.66 A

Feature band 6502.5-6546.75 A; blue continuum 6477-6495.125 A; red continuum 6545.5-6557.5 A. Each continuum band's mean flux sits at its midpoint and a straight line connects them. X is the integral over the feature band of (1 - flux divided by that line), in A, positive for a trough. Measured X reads 2.5 A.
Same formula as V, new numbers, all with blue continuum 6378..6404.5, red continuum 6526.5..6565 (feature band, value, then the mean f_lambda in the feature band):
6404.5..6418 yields -0.10 mag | 33.3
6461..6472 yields -0.03 mag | 30.5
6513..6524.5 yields 0.08 mag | 26.6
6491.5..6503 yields 0.05 mag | 27.7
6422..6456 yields -0.03 mag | 30.6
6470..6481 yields 0.01 mag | 29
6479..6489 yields -0.03 mag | 30.1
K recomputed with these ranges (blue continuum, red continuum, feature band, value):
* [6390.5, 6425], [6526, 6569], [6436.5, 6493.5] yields 0.2 A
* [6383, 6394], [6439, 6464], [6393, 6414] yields -1.2 A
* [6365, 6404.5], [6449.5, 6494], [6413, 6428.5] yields 0.2 A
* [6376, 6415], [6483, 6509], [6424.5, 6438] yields -0.3 A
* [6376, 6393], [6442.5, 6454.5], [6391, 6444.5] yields -2.8 A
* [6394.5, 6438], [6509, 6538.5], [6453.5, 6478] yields -0.3 A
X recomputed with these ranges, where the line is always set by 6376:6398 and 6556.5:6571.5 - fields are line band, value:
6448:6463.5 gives -0.9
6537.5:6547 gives -0.4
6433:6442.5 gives -0.8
